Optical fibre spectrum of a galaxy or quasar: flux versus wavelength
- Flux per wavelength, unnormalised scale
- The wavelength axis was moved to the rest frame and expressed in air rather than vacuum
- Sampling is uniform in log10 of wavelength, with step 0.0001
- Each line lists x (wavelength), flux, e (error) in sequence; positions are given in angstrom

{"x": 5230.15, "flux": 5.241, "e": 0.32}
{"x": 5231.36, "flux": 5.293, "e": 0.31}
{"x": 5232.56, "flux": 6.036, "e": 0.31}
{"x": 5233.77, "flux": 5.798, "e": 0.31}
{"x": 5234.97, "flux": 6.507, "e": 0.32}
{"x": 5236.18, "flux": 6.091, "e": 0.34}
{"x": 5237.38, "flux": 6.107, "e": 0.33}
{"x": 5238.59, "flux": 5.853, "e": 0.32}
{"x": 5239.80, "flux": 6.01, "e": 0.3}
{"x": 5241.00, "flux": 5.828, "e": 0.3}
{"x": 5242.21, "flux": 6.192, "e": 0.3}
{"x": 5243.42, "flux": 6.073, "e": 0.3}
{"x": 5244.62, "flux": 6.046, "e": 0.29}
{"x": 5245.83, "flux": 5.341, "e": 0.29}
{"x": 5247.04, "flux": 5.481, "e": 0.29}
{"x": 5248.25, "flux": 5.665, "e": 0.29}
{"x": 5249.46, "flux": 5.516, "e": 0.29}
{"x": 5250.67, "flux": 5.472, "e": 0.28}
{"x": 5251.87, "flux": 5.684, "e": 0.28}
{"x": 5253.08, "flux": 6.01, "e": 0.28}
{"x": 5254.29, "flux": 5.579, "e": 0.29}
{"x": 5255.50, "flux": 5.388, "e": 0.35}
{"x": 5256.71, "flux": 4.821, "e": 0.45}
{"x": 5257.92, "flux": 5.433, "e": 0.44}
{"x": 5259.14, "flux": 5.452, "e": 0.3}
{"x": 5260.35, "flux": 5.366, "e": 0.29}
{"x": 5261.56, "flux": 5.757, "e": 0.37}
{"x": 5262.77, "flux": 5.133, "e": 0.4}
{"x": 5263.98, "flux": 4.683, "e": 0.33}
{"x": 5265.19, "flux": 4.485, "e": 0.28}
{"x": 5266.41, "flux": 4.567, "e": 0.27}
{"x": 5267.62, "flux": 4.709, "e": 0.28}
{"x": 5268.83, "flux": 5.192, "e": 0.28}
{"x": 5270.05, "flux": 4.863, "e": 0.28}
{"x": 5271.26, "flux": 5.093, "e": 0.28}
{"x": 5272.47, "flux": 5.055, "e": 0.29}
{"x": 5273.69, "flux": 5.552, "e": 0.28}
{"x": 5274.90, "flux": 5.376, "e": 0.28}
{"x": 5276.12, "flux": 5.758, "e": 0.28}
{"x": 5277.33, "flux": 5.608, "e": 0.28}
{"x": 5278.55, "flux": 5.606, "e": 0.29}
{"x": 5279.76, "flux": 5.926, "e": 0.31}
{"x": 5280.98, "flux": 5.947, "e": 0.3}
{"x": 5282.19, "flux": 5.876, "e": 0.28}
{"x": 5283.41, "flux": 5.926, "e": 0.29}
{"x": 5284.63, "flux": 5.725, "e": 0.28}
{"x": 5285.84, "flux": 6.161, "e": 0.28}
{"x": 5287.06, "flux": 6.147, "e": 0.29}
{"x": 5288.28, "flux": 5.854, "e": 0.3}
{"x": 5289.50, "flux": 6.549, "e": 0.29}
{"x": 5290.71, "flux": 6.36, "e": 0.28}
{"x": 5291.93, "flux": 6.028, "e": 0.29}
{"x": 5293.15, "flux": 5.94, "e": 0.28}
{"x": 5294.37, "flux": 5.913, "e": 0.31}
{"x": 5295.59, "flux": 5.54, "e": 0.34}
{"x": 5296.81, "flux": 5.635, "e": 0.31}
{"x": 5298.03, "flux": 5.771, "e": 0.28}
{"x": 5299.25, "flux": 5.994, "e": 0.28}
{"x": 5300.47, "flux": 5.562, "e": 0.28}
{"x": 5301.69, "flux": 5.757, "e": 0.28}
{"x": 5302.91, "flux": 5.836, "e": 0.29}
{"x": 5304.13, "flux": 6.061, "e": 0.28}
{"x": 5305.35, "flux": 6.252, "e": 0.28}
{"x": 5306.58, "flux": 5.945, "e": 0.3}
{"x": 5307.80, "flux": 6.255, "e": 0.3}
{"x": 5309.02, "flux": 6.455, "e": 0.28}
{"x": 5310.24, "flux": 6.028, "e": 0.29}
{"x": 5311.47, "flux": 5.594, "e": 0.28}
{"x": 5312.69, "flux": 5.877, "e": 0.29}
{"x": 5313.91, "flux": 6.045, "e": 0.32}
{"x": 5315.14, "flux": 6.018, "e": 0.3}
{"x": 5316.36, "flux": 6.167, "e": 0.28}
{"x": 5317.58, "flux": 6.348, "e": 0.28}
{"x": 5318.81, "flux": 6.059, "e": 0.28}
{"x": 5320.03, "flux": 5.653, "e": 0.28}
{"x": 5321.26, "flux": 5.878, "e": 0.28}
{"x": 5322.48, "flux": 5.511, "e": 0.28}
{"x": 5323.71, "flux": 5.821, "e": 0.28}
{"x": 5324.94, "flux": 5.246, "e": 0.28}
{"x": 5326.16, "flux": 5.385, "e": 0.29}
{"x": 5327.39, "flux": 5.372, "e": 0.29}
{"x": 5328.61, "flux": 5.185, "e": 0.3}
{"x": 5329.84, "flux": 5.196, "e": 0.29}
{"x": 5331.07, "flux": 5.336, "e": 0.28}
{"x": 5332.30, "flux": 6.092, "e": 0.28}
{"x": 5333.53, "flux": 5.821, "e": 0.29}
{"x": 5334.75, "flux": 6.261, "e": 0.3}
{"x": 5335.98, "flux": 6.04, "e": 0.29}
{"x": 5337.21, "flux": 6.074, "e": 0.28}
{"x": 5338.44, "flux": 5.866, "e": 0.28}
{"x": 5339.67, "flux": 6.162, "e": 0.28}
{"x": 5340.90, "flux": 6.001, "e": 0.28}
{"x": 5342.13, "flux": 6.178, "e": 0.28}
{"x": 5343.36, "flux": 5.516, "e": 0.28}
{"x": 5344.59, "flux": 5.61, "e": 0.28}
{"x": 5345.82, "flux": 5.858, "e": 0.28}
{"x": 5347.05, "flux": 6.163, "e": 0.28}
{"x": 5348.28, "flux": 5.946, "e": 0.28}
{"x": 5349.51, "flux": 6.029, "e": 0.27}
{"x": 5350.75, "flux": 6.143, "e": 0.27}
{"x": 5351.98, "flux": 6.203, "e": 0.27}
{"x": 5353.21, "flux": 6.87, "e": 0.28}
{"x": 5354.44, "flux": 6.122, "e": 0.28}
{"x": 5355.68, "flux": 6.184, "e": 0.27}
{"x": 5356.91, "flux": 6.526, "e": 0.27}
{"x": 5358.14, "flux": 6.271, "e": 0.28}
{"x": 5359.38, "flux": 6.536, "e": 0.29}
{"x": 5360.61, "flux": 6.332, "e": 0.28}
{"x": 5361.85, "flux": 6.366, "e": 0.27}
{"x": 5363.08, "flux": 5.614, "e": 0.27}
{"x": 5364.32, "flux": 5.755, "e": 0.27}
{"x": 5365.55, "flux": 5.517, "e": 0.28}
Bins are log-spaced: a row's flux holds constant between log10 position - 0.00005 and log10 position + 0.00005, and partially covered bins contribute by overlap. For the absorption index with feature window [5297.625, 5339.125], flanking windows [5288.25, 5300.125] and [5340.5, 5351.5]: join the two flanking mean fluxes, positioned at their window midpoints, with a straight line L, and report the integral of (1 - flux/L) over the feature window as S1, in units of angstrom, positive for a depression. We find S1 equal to 0.7 angstrom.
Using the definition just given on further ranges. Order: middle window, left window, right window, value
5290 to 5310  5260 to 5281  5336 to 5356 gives -1.45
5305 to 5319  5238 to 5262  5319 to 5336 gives -1.13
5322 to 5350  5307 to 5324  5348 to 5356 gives 1.60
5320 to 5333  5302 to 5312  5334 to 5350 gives 1.07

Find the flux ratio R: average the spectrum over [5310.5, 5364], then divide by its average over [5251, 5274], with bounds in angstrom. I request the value 1.14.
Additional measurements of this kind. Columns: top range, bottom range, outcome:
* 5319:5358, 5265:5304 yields 1.04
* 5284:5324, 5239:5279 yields 1.10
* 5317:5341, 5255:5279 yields 1.11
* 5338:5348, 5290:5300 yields 1.00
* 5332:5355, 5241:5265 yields 1.10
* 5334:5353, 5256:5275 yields 1.18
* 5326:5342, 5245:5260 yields 1.05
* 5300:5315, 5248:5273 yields 1.14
